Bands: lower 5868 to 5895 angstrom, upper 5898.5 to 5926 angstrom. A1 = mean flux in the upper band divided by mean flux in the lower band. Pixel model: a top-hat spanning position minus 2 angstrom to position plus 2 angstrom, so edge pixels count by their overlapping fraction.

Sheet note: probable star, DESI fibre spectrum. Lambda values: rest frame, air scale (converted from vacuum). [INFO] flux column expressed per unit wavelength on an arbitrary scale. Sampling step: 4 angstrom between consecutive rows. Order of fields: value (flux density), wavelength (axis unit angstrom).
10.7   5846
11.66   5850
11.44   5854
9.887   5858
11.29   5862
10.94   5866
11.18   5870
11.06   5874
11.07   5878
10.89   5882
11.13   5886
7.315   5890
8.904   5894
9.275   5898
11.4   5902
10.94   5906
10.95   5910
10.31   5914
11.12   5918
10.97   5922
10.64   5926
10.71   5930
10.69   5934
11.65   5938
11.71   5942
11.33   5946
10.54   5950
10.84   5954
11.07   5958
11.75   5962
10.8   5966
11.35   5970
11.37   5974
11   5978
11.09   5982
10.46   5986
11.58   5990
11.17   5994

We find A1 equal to 1.05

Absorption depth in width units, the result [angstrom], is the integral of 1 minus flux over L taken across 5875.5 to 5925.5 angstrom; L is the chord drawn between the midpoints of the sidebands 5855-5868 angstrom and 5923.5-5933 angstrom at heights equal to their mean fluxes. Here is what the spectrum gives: 1.63 angstrom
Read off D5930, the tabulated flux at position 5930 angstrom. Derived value 10.71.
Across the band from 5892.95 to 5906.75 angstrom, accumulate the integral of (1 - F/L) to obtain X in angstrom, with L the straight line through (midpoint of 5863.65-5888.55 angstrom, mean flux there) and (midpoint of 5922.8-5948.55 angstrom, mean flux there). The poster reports 1.1 angstrom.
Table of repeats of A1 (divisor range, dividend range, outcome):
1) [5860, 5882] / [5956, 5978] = 1.01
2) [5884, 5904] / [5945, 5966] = 1.15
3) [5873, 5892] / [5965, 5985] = 1.08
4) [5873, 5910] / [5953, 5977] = 1.09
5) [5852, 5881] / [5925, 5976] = 1.01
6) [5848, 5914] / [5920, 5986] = 1.05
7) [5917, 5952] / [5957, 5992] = 1.01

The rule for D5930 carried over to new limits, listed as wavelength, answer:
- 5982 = 11.09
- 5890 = 7.315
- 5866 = 10.94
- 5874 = 11.06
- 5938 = 11.65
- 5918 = 11.12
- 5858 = 9.887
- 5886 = 11.13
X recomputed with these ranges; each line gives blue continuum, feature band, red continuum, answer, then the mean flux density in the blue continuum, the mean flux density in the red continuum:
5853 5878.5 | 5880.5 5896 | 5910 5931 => 1.9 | 11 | 10.8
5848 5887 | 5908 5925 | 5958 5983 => 0.5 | 11.1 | 11.2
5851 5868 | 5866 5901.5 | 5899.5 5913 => 2.4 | 10.9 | 11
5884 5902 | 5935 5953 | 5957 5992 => -1.3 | 9.41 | 11.2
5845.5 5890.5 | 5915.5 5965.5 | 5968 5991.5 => -0.2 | 10.8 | 11.1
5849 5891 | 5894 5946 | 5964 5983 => 0.7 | 10.8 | 11.1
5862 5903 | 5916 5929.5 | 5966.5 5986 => -0.3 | 10.3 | 11.1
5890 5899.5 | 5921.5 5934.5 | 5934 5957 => -0.5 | 8.71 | 11.2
